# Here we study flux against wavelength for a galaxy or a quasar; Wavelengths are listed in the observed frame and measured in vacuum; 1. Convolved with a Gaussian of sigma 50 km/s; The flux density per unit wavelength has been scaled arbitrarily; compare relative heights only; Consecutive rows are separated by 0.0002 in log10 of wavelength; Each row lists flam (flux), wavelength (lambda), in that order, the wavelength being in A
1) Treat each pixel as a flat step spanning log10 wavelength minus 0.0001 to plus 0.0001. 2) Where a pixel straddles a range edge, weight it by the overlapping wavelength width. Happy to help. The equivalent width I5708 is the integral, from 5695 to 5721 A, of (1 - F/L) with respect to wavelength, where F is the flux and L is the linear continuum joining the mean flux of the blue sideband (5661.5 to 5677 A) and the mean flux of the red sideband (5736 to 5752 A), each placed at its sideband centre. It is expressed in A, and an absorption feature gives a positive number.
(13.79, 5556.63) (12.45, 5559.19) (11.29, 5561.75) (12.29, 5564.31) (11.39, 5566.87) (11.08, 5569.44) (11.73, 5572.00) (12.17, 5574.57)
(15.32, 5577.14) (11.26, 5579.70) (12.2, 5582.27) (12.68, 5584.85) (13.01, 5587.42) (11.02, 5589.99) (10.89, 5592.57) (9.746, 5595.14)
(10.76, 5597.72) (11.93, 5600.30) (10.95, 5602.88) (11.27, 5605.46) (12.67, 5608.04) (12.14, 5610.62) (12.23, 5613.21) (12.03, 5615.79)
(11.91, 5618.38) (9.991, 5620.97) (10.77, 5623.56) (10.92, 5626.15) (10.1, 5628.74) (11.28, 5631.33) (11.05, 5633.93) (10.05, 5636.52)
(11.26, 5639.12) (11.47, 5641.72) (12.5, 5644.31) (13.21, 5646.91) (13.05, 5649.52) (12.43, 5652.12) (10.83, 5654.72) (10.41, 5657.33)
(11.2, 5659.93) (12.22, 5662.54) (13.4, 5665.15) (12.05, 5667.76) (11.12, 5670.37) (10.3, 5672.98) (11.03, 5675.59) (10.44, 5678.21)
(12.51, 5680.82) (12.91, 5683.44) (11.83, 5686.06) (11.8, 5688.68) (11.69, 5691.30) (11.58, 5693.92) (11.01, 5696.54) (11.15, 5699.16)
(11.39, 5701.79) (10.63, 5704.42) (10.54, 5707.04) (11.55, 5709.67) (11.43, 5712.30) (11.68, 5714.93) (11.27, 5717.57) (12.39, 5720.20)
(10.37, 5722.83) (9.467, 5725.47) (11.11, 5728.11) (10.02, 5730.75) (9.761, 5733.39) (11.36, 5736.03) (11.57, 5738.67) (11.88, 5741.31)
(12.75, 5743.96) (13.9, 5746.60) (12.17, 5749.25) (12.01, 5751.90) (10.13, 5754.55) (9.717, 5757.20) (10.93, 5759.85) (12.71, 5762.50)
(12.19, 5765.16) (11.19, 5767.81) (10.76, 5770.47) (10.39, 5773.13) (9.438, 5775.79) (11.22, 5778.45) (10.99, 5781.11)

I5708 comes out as 1.57 A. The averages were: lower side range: 11.7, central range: 11.3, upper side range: 12.3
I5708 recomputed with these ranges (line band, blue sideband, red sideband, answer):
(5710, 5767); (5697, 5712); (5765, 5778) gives -2.6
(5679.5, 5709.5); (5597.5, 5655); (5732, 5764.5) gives 0.0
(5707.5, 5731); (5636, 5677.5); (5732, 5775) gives 0.9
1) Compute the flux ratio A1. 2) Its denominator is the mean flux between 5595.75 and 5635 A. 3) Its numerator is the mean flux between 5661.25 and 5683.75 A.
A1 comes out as 1.04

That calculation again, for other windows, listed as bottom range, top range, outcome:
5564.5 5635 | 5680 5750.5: 0.99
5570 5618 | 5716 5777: 0.94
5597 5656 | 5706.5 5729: 0.96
